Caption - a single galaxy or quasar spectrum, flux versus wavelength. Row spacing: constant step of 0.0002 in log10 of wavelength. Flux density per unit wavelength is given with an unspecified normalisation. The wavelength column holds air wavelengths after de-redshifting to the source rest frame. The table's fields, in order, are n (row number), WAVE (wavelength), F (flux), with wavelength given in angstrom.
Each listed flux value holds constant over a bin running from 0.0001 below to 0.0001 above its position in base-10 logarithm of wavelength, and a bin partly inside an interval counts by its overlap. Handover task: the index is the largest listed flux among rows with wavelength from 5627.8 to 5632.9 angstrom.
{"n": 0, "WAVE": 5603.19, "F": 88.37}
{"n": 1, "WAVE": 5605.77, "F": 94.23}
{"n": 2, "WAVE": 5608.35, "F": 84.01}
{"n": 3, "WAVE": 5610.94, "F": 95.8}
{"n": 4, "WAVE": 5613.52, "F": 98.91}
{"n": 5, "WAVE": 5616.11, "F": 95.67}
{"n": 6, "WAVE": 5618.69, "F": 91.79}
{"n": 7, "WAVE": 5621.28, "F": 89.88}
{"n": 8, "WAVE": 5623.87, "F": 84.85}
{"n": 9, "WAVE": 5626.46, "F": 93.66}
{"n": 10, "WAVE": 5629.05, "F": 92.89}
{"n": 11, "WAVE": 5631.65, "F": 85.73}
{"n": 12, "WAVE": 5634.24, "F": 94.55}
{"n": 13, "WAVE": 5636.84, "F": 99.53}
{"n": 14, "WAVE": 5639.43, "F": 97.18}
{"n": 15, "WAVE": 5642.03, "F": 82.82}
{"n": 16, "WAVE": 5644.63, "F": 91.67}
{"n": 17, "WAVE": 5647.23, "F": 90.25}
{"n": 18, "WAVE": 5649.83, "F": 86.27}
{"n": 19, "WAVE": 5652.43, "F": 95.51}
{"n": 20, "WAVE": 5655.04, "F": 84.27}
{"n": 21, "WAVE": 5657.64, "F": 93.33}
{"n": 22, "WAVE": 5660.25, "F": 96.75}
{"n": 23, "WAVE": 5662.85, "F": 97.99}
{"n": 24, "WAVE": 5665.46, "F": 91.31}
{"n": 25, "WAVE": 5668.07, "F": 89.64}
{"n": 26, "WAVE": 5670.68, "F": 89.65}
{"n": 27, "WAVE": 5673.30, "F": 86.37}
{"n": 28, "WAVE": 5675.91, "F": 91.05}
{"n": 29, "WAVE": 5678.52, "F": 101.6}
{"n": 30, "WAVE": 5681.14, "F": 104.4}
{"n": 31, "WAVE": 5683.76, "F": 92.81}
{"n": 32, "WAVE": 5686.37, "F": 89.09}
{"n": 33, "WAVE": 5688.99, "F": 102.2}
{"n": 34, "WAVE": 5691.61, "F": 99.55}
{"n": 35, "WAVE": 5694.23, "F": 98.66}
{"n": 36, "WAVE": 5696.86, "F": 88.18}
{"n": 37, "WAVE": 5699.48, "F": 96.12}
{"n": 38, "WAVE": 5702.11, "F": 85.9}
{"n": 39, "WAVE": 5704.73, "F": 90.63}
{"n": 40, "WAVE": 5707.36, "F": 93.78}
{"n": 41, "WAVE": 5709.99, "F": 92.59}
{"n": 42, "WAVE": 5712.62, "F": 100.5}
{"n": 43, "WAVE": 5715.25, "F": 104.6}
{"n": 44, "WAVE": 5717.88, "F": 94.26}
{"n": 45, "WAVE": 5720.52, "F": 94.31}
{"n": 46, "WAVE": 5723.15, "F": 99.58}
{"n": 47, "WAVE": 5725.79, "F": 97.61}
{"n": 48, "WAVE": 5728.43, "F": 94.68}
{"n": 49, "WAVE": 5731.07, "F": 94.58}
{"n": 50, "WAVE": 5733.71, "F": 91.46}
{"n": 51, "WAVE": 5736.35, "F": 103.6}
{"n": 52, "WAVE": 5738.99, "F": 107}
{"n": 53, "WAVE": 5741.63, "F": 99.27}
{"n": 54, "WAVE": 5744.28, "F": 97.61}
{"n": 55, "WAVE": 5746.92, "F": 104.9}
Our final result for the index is 92.89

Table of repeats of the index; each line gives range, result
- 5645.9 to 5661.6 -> 96.75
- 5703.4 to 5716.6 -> 104.6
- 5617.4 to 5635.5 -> 94.55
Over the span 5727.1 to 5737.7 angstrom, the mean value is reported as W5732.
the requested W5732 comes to 96.1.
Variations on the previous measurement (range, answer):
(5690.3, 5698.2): 95.4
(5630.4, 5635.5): 90.2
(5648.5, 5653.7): 90.9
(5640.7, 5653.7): 89.3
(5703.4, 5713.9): 94.4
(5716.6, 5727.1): 96.4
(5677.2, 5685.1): 99.6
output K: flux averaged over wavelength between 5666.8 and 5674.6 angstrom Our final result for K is 88.5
